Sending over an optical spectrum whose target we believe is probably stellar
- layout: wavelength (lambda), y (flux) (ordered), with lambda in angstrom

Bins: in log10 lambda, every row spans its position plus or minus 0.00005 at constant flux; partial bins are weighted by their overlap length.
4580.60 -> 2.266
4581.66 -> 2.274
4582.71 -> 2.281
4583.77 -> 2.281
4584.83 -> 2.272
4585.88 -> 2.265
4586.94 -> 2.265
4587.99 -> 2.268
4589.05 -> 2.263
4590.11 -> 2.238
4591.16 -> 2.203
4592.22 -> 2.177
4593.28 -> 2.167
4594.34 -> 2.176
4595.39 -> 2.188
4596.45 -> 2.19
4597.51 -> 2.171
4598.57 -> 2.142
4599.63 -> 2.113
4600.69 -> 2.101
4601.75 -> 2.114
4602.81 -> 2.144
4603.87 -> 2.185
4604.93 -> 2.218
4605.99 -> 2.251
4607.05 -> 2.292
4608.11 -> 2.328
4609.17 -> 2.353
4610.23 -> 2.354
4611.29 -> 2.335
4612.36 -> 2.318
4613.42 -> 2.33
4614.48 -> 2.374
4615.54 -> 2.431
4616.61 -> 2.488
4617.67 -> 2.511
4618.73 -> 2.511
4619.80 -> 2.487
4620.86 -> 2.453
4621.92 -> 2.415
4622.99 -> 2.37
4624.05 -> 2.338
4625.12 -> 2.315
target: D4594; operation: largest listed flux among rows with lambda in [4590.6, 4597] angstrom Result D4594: 2.203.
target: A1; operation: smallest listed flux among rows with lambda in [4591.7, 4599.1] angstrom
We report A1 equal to 2.142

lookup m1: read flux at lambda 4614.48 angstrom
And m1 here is 2.374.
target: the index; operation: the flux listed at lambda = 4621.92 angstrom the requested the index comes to 2.415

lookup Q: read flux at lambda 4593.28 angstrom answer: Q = 2.167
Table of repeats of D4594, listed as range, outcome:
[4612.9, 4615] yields 2.374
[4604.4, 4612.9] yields 2.354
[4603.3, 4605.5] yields 2.218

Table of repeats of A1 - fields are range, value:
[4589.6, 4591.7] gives 2.203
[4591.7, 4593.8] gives 2.167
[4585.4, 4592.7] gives 2.177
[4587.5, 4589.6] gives 2.263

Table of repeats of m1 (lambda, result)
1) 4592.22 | 2.177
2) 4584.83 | 2.272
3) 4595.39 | 2.188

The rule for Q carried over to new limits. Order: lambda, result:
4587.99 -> 2.268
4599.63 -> 2.113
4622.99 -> 2.37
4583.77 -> 2.281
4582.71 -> 2.281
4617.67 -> 2.511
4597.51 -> 2.171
